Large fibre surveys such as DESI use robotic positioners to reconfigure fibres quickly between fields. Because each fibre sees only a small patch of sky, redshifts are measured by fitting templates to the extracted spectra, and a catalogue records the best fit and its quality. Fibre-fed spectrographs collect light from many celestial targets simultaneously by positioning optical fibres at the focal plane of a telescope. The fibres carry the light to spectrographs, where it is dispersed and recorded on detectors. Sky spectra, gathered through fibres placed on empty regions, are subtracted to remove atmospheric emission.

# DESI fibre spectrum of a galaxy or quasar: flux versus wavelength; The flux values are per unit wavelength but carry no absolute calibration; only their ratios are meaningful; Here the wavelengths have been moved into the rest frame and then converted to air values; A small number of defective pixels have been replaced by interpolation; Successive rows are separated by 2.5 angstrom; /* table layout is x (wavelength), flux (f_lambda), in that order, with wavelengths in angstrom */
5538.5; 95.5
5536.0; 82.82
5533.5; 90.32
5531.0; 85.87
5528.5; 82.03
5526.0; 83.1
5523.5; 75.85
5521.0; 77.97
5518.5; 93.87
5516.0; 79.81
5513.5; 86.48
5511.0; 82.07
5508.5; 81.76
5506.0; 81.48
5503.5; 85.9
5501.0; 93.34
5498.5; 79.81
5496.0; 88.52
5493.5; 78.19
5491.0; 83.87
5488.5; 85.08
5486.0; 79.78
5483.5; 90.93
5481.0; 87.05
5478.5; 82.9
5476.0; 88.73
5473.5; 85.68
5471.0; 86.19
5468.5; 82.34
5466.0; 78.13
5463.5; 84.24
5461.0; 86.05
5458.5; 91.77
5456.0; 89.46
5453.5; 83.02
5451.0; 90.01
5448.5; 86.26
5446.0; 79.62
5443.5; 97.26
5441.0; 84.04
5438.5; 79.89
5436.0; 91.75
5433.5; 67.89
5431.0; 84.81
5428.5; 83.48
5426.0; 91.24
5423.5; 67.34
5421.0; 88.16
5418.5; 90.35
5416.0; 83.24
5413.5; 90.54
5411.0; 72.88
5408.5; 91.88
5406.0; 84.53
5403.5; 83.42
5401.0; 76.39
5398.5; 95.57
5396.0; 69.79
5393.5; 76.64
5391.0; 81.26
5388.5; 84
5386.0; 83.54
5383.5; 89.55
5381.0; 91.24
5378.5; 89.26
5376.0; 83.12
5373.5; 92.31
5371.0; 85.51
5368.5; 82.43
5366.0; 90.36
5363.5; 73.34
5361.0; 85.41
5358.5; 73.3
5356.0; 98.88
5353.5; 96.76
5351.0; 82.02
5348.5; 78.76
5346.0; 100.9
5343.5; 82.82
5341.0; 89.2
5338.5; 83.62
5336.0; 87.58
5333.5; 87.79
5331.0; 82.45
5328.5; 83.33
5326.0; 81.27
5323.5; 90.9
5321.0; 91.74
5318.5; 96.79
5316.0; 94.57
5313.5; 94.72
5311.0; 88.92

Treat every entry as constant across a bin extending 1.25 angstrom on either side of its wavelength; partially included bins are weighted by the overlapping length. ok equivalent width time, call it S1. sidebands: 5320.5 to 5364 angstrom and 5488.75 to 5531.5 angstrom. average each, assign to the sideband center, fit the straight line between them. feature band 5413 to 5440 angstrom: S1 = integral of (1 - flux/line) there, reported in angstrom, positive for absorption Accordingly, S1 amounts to 0.5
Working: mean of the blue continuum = 86.2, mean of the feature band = 83.3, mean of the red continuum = 83.5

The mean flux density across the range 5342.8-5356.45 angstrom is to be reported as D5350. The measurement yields 89.8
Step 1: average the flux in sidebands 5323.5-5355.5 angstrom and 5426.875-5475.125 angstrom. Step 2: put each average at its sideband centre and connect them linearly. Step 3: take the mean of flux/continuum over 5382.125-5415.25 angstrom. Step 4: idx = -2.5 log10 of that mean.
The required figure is 0.03 mag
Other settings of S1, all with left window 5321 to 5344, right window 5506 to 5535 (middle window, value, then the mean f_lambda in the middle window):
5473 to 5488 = -0.33 angstrom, 85.8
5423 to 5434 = 0.54 angstrom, 80.5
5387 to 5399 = 0.63 angstrom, 80.6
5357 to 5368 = 0.56 angstrom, 81.1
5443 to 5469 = -0.52 angstrom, 86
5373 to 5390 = -0.40 angstrom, 87.3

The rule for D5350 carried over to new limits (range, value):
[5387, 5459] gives 83.9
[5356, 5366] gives 81.7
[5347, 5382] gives 86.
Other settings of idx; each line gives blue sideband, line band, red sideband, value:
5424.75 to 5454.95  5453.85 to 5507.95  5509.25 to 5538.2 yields -0.008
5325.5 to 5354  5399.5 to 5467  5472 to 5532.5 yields 0.008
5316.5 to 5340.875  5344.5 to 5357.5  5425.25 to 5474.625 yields -0.047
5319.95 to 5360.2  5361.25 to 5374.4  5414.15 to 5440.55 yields 0.013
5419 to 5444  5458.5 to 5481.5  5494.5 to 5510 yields -0.008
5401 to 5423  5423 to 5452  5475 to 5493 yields 0.009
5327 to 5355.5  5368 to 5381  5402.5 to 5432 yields -0.017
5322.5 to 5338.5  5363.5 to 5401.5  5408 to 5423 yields 0.007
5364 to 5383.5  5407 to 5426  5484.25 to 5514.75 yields 0.028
